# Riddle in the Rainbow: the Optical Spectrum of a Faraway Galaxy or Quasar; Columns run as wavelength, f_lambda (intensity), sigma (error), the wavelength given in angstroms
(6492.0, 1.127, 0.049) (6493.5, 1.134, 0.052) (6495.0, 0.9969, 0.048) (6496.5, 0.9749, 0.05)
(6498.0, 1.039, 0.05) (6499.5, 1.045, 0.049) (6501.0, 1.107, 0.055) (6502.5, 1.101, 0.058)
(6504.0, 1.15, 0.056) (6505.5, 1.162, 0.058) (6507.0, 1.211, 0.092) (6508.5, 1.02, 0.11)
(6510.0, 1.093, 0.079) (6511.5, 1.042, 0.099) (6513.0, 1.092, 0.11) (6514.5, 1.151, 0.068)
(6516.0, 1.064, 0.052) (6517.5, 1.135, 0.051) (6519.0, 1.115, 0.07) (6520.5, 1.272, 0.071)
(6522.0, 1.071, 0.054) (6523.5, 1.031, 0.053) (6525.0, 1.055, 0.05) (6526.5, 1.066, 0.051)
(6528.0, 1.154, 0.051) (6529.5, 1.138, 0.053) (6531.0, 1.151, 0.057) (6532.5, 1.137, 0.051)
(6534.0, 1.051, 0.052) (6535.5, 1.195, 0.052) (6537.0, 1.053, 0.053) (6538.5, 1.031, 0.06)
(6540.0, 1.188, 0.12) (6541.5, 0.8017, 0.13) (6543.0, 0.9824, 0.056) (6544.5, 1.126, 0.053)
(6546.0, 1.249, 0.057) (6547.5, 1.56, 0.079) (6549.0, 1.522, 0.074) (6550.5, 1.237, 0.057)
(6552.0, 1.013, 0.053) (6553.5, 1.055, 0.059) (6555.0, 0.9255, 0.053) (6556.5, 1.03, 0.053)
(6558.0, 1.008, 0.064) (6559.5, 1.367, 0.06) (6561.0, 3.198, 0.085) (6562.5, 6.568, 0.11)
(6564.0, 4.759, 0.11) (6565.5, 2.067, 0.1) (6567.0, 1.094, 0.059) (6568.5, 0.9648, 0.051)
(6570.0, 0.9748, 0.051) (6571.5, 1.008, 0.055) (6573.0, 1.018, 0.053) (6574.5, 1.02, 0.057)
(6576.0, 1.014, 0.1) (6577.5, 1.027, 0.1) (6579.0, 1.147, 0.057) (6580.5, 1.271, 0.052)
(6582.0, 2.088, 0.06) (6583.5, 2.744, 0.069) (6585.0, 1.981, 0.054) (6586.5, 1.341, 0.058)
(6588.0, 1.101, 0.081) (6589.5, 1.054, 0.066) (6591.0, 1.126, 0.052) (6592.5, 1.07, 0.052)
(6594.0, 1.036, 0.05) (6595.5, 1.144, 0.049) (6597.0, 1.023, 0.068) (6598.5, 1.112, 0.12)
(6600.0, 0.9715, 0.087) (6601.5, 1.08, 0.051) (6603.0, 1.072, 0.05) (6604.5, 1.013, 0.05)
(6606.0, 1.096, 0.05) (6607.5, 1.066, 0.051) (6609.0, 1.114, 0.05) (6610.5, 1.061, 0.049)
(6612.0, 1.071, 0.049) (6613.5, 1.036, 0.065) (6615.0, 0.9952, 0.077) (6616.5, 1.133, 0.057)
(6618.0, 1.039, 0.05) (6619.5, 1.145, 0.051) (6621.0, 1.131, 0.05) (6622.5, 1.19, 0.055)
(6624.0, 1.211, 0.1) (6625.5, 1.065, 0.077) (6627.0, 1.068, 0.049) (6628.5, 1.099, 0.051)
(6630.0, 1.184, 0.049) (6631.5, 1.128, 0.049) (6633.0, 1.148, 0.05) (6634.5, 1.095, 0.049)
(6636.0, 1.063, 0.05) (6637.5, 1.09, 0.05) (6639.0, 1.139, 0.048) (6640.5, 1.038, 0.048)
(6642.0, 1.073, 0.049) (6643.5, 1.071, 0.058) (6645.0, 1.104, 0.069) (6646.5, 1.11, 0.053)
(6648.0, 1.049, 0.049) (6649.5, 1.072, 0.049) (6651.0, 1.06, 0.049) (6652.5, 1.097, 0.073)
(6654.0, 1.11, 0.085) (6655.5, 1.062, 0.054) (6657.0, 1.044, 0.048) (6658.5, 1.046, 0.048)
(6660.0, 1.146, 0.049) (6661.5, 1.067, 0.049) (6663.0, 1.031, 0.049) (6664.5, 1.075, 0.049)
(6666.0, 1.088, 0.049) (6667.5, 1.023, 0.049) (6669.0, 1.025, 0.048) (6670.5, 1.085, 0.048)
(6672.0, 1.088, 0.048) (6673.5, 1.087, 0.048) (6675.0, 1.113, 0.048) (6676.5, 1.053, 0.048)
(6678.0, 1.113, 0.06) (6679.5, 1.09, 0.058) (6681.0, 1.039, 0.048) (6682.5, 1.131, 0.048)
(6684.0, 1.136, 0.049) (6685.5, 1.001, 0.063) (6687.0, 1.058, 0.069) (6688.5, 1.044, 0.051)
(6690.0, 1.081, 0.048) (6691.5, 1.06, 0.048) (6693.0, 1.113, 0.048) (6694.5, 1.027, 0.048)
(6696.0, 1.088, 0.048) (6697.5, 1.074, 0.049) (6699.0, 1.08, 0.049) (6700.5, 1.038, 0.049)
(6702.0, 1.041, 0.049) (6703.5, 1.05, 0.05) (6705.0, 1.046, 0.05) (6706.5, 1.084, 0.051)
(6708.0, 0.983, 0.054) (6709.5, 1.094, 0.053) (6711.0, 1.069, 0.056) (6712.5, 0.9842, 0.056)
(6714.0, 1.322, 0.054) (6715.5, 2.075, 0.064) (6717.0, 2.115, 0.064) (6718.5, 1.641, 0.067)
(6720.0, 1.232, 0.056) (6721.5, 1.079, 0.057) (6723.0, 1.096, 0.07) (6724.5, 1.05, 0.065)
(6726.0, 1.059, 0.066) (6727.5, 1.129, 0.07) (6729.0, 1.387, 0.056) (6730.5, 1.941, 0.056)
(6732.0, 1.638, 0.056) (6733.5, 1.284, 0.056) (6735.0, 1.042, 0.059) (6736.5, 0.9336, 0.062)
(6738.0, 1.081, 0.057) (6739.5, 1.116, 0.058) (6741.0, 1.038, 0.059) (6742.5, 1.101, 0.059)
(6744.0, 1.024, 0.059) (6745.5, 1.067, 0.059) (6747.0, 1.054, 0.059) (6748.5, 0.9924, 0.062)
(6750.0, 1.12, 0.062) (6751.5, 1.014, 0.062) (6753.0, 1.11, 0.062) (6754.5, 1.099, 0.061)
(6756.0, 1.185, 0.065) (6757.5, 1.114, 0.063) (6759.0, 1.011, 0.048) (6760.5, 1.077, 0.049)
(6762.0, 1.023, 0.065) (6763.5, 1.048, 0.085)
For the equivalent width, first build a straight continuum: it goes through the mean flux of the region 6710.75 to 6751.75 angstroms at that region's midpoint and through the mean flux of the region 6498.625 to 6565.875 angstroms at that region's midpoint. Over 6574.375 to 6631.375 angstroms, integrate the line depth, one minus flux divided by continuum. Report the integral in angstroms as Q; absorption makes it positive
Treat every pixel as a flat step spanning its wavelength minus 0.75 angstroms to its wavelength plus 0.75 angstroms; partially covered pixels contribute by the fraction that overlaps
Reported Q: 6.3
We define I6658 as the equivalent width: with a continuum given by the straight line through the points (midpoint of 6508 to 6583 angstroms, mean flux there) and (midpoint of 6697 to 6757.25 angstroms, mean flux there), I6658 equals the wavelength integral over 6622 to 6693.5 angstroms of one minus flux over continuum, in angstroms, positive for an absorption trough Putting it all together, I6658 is 9.8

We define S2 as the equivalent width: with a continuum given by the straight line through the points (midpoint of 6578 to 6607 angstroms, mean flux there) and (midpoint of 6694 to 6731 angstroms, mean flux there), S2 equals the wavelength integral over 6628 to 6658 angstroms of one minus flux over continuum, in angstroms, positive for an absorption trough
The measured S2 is 4.0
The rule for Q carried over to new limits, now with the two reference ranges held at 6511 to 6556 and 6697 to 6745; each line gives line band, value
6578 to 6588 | -4.8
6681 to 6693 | 1.3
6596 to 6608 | 1.0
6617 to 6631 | 0.5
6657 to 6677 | 2.0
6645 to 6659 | 1.3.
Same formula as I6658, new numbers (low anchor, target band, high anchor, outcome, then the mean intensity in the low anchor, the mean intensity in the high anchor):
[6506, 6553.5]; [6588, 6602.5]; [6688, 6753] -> 0.9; 1.13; 1.18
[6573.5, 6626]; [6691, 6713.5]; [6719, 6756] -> 2.1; 1.19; 1.16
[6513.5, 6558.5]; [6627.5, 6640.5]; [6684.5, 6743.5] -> 0.5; 1.12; 1.19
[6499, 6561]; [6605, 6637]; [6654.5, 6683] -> -0.1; 1.15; 1.07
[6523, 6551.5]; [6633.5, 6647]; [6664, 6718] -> 0.6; 1.14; 1.13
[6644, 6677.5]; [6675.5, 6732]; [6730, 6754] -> -3.6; 1.07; 1.15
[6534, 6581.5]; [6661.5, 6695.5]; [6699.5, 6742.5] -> 6.0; 1.5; 1.23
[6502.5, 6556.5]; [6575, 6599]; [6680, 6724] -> -4.1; 1.12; 1.17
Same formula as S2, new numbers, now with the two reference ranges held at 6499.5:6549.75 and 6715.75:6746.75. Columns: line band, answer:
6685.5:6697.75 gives 1.7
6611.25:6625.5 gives 1.0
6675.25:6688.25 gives 1.6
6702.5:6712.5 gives 1.6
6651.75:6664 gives 1.4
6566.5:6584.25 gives -1.9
